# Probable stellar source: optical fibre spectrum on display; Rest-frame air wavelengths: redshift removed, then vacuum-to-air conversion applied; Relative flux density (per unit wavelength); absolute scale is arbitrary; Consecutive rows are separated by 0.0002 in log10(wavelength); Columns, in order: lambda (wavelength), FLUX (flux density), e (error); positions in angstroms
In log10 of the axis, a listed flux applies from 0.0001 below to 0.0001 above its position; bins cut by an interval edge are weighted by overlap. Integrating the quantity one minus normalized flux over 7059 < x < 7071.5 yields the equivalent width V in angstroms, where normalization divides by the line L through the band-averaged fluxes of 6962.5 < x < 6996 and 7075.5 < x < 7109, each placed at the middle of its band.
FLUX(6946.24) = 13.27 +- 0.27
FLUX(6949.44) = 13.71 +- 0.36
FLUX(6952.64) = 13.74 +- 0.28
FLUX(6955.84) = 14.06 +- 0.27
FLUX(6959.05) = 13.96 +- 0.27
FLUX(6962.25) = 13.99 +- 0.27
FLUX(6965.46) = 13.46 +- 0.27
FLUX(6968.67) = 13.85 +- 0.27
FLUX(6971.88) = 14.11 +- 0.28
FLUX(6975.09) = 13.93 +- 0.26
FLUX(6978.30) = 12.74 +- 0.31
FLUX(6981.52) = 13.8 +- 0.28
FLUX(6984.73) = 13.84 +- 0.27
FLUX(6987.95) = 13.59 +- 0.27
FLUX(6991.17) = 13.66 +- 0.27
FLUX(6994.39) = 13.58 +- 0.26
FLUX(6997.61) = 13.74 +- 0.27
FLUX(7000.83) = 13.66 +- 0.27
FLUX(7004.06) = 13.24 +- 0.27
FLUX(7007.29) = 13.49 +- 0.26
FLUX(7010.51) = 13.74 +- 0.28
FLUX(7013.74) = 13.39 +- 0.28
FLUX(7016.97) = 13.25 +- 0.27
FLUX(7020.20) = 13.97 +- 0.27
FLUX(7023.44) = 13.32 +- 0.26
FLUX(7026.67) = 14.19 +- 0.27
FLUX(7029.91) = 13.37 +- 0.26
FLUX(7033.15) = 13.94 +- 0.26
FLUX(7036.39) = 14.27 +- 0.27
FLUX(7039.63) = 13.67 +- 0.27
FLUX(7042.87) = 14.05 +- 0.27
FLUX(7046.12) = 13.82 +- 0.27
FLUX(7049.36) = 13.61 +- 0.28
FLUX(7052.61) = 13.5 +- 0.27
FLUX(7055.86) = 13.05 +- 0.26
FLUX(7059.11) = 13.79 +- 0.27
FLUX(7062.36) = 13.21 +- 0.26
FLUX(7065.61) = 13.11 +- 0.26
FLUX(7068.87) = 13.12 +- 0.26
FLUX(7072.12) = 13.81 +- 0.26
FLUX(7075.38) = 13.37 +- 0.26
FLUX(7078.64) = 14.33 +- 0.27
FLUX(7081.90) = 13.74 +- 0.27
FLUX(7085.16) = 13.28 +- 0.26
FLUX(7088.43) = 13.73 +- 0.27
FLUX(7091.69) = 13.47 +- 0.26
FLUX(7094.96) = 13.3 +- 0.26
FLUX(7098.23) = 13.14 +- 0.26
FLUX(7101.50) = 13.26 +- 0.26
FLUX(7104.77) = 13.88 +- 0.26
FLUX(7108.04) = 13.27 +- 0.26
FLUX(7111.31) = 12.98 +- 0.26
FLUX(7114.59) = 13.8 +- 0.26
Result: 0.3 angstroms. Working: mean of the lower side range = 13.7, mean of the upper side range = 13.5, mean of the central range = 13.3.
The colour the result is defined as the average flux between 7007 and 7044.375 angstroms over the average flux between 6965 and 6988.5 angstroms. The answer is 1.00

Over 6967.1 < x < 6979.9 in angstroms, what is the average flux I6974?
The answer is 13.7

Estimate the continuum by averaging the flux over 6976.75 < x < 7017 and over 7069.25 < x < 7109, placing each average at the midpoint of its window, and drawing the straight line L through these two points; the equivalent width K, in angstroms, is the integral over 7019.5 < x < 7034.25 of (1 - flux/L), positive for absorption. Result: -0.22 angstroms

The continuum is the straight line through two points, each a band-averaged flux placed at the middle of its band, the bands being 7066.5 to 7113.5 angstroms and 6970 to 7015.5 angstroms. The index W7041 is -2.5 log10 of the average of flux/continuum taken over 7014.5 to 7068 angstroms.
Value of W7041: -0.01 mag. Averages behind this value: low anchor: 13.6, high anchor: 13.5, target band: 13.6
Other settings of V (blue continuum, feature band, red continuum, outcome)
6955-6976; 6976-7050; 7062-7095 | 0.5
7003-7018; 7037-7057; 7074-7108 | -0.3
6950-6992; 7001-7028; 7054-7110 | 0.1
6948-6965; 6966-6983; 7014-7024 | 0.1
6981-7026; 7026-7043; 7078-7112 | -0.4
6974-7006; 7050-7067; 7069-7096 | 0.3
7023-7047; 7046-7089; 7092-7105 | 0.2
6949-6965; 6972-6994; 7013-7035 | 0.3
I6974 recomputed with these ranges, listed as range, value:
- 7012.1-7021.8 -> 13.5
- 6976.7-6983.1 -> 13.3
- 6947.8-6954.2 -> 13.7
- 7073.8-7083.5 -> 13.8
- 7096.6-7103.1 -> 13.2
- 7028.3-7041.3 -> 13.8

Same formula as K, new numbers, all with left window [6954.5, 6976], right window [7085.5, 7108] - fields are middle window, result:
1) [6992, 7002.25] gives 0.1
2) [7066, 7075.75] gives 0.1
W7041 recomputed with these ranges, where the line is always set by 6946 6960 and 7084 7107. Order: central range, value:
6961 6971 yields 0.00 mag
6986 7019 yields 0.01 mag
